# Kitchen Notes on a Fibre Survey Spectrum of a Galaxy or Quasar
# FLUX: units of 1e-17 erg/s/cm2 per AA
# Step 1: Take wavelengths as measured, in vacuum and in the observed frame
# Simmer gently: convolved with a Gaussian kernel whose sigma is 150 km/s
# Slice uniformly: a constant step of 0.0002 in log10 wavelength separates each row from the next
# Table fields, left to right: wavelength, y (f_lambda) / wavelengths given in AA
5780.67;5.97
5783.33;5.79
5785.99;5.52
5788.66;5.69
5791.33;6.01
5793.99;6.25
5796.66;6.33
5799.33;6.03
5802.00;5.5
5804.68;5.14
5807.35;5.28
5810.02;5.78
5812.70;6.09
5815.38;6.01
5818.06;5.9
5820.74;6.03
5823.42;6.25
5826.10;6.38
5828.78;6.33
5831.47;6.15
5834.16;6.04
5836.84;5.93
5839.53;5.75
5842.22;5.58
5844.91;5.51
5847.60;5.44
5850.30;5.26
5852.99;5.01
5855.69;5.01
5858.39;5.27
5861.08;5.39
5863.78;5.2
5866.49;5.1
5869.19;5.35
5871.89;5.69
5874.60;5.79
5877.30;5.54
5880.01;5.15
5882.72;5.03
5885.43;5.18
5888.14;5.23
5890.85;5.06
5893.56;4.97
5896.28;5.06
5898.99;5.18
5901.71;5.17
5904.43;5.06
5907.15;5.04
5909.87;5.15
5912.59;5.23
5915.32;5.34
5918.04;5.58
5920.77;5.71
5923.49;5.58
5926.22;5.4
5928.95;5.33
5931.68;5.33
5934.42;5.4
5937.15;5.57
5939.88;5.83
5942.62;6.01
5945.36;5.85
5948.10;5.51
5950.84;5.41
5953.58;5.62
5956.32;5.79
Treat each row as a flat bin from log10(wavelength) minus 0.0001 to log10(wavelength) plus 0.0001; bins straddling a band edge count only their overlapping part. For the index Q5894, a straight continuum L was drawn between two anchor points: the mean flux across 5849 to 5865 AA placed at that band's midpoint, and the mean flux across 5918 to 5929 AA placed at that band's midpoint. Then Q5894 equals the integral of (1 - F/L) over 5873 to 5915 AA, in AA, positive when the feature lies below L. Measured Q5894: 1.4 AA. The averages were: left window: 5.19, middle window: 5.2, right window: 5.54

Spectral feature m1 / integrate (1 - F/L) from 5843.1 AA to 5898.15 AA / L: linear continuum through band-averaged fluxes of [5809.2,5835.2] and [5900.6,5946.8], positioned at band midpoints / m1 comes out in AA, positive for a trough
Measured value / 5.0 AA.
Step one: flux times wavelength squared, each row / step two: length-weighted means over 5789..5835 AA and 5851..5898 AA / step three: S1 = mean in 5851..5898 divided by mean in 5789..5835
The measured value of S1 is 0.9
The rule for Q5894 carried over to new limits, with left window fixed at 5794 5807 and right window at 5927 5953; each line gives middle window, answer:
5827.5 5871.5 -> 1.37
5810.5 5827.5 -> -1.05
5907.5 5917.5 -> 0.65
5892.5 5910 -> 1.68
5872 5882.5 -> 0.36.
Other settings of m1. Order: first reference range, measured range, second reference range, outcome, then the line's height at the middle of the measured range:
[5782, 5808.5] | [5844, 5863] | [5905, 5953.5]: 1.3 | 5.64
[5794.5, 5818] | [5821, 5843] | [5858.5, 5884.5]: -1.7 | 5.62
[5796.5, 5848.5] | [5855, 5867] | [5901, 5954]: 1.1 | 5.72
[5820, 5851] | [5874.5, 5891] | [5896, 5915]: 0.4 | 5.39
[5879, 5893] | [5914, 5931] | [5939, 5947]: 0.4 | 5.61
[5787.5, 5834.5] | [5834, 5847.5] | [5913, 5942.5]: 0.3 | 5.84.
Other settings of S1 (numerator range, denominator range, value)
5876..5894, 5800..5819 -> 0.94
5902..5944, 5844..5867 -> 1.06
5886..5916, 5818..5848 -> 0.88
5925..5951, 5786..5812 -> 1.01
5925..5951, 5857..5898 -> 1.08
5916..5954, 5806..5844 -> 0.97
